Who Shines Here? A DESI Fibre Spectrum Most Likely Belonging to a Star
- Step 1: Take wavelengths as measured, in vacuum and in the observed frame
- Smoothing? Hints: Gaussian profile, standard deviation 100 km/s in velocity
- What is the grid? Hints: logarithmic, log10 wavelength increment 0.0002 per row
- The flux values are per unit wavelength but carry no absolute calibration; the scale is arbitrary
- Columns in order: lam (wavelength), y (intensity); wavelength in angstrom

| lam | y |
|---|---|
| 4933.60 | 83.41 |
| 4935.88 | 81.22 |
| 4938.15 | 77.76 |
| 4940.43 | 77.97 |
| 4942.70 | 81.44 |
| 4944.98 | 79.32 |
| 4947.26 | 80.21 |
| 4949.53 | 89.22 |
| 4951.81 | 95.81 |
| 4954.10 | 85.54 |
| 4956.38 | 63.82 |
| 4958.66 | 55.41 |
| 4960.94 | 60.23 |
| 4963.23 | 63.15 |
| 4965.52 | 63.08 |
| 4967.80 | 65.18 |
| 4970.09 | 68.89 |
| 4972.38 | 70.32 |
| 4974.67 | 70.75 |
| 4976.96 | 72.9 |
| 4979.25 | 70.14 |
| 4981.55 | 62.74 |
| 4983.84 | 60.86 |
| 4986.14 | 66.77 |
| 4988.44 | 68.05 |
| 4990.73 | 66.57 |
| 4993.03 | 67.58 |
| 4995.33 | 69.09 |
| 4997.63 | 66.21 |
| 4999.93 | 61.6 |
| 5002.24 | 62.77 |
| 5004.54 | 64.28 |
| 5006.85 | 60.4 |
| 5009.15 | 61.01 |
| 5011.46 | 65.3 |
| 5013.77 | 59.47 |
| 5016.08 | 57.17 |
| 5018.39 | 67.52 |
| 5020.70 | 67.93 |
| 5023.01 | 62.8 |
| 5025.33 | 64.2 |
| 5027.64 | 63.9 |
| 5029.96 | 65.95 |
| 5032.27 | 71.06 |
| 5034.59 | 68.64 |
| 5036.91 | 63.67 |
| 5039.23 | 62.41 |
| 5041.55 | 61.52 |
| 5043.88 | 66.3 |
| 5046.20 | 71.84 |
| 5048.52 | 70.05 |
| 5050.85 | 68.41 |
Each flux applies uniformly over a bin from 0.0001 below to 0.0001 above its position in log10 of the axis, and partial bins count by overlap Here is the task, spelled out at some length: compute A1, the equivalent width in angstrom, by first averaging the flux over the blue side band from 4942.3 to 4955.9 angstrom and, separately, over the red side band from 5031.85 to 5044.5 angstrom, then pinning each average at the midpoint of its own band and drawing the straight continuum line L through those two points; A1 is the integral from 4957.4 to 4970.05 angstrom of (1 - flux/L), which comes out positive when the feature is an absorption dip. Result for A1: 3.0 angstrom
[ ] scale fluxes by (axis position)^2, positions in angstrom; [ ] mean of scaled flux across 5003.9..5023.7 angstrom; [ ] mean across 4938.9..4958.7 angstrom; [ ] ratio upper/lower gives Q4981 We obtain 0.81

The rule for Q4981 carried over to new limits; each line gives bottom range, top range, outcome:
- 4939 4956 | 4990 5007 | 0.80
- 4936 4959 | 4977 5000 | 0.85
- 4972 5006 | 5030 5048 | 1.02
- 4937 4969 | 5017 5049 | 0.92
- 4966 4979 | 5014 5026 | 0.93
